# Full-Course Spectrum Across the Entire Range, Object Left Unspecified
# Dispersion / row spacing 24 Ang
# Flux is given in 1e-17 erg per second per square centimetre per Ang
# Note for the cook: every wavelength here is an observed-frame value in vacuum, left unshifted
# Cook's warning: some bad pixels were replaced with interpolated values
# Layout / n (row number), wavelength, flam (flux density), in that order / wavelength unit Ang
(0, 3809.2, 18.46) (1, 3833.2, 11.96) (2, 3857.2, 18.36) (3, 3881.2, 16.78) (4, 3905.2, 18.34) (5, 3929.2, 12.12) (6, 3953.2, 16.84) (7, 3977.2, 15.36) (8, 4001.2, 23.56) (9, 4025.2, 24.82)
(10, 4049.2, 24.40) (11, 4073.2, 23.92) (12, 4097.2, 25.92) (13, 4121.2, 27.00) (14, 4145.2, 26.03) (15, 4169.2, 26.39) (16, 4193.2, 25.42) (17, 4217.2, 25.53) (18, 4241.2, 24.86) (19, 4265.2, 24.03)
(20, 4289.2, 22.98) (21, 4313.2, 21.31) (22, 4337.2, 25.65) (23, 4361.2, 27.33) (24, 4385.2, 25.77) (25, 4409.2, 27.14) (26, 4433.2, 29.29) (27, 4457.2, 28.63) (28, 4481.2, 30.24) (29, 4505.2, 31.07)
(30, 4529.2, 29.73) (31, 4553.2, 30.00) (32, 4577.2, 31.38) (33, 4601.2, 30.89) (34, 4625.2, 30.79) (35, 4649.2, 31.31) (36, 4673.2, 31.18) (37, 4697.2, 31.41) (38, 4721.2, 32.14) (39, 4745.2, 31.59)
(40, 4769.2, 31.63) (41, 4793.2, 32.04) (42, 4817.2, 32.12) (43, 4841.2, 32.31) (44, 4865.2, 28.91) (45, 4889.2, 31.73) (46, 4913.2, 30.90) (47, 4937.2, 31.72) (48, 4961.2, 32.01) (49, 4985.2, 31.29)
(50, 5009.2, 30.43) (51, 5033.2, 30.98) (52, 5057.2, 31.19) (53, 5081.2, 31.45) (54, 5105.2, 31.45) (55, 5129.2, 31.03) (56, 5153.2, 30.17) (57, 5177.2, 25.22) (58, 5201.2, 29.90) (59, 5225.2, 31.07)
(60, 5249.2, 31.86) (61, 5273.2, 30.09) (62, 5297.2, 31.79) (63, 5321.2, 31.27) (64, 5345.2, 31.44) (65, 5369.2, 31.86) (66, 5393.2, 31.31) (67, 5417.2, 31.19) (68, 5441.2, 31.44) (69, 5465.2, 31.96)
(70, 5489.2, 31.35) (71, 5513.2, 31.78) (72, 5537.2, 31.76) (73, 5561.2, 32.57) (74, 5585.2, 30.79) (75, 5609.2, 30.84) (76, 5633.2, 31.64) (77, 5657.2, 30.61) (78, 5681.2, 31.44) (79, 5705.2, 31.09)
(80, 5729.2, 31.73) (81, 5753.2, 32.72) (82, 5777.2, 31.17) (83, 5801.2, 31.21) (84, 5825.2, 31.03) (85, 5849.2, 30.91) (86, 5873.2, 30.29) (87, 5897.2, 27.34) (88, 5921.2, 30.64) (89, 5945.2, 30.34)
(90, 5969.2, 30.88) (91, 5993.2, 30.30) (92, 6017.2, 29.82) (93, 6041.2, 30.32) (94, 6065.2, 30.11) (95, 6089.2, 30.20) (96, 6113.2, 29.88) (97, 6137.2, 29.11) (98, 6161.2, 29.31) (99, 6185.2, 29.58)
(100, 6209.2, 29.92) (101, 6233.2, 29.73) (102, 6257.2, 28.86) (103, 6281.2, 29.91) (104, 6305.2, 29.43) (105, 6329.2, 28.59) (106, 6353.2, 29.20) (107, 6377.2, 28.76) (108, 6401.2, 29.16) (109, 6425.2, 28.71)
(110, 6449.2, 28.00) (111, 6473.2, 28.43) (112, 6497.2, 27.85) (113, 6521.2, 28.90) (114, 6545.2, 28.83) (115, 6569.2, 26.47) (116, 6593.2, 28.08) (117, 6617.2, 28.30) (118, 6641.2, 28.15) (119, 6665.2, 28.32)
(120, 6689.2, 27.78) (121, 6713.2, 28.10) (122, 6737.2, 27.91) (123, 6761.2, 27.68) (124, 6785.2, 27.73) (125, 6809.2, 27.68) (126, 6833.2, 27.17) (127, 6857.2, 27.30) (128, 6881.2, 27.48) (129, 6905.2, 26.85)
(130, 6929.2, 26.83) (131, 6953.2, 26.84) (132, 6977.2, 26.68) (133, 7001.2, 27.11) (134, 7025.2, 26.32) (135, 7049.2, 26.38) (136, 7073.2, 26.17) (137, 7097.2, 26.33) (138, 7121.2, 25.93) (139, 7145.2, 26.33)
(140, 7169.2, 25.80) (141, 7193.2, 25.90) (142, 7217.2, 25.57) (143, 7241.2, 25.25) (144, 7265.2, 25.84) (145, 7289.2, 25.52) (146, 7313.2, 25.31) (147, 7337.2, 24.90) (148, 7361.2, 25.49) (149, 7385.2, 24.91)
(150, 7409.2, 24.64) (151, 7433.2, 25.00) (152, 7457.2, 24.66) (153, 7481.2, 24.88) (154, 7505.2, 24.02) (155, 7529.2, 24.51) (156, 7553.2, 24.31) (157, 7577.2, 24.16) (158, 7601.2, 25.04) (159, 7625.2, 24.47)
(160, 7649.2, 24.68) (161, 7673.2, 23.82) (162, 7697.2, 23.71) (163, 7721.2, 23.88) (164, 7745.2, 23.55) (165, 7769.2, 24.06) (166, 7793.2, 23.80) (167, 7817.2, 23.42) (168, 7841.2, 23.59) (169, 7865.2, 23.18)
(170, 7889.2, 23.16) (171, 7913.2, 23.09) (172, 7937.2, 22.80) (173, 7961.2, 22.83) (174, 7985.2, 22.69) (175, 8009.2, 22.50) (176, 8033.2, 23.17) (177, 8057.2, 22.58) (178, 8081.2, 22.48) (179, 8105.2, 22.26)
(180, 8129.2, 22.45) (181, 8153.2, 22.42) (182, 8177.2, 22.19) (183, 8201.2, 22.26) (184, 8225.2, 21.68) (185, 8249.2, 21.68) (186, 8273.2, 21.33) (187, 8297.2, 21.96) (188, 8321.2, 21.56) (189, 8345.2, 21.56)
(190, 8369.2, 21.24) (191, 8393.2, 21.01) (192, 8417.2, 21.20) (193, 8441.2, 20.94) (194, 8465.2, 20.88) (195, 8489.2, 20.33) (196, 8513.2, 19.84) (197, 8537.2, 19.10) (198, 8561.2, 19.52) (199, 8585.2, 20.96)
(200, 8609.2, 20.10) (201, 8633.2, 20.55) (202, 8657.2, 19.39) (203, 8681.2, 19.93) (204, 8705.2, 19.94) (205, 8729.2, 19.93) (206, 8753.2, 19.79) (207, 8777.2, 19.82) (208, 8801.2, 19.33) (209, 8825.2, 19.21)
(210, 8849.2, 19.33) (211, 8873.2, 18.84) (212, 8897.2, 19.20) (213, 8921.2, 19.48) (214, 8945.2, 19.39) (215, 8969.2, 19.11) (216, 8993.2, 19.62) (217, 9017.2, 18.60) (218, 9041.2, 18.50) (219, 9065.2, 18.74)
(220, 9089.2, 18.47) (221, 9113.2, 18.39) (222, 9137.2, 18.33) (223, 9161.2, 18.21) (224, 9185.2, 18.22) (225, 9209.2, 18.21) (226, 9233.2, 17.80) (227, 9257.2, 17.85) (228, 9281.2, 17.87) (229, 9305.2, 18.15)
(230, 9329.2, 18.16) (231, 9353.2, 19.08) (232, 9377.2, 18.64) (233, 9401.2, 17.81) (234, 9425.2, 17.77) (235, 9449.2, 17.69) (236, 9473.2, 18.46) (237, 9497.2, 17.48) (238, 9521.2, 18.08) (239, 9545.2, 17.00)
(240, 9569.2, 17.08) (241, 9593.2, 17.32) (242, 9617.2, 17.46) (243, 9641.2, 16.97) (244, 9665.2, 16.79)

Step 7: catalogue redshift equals 0.00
